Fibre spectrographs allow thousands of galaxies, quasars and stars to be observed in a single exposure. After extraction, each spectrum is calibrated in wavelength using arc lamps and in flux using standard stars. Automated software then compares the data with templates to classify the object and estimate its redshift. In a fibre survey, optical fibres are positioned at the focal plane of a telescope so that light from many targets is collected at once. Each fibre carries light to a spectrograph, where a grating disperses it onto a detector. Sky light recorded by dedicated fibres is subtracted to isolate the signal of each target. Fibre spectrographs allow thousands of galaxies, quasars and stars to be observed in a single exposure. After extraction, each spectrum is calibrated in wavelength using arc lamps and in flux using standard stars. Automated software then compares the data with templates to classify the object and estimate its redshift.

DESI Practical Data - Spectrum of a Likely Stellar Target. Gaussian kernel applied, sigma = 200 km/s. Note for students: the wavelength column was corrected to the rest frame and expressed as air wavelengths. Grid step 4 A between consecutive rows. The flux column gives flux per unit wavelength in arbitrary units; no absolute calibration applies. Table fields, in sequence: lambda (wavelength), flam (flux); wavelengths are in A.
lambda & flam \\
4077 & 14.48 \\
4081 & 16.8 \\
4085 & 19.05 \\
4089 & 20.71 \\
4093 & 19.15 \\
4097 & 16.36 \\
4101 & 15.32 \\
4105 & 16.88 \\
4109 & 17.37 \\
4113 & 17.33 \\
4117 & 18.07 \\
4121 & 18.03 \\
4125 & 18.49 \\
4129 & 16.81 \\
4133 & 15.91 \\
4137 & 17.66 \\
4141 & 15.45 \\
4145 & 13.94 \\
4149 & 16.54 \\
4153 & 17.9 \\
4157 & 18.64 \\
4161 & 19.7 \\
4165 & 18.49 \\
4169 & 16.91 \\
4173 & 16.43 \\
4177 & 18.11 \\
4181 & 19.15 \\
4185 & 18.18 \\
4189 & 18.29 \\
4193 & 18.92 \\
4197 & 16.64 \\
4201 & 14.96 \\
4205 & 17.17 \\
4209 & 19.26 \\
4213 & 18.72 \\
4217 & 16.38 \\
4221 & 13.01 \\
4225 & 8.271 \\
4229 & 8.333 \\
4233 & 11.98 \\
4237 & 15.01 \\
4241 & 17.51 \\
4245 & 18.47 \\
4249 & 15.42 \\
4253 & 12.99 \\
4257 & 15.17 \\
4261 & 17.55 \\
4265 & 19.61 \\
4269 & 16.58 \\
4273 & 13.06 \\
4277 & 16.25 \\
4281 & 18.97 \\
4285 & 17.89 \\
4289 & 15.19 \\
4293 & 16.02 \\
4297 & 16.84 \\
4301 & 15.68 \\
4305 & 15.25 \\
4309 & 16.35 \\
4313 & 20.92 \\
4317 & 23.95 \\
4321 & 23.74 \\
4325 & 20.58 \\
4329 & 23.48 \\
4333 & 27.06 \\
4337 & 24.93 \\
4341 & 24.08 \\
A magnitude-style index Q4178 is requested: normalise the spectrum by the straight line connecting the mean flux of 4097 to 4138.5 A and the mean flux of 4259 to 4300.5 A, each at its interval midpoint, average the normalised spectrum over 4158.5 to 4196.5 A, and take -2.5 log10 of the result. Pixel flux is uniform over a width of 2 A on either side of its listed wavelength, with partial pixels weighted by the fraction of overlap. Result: -0.07 mag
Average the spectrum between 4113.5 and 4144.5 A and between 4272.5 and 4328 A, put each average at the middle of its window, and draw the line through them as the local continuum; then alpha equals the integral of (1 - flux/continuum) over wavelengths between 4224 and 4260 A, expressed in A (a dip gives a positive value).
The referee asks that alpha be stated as 7.8 A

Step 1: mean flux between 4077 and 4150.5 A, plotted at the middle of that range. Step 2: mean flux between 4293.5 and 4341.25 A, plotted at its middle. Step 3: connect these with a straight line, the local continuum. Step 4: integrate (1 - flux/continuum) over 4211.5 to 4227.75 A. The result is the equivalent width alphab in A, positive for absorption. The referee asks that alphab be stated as 4.6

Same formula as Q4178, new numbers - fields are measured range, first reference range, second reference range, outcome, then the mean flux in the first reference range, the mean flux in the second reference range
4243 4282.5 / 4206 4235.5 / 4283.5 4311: -0.088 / 13.8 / 16.1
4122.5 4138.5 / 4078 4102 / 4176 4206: 0.035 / 17.9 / 17.7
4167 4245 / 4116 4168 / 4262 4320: 0.088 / 17.3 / 17.4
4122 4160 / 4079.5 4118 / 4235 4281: 0.025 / 17.7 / 16.3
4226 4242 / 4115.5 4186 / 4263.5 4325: 0.365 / 17.5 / 17.8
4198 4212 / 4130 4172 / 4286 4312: -0.029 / 17.1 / 16.2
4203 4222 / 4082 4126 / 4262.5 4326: 0.047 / 17.8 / 17.9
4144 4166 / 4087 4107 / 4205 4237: -0.111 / 17.7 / 14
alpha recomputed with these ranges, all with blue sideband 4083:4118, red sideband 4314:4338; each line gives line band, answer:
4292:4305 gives 4.0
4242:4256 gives 3.9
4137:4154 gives 2.6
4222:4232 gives 5.7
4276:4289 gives 3.0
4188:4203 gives 2.3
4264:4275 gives 3.0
